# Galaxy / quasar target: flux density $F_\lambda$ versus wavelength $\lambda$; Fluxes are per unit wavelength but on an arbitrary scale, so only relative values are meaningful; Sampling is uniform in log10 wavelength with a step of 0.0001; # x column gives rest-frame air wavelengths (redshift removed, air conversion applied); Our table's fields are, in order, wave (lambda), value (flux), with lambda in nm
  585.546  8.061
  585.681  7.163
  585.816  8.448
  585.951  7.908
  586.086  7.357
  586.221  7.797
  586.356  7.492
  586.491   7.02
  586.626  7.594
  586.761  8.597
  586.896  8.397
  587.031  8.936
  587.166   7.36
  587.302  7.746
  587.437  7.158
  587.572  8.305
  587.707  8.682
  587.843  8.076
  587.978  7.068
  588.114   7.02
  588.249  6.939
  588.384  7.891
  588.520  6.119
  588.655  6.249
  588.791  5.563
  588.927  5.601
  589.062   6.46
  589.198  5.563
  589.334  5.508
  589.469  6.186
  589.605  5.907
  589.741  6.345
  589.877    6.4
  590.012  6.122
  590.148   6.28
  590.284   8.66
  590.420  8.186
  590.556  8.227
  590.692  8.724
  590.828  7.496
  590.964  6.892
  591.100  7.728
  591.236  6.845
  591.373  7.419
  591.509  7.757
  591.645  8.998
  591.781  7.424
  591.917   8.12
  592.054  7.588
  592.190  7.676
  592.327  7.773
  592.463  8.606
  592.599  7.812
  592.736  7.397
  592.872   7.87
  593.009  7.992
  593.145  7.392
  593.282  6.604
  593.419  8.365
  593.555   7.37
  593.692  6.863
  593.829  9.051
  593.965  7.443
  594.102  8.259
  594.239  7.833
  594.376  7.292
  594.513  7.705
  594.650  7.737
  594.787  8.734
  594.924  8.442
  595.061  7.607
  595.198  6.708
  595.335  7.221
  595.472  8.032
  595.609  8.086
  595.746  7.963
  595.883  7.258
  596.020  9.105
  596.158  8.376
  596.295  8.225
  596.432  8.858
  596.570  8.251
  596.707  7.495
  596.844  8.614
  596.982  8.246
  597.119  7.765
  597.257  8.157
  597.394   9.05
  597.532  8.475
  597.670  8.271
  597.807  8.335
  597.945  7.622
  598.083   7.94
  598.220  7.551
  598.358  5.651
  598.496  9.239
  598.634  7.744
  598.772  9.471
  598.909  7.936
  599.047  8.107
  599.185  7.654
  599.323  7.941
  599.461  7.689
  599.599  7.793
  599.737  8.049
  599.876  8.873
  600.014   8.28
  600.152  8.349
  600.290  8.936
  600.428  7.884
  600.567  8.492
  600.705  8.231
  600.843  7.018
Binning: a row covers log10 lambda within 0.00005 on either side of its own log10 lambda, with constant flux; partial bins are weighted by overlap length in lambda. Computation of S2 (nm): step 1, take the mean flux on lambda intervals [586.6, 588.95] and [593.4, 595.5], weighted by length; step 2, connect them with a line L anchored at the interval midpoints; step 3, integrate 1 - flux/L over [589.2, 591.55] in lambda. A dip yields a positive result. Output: 0.16 nm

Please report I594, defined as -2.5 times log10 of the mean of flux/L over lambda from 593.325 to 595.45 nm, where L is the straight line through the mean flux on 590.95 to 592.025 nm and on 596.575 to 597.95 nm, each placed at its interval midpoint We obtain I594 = 0.026 mag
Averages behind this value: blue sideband 7.68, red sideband 8.23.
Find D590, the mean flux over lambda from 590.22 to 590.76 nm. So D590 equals 8.45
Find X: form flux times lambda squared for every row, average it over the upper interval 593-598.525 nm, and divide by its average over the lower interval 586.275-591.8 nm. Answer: 1.1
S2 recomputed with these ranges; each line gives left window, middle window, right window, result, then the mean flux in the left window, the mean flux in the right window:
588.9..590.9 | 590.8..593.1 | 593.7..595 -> -0.12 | 6.8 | 7.99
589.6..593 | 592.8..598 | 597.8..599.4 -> -0.13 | 7.57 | 7.92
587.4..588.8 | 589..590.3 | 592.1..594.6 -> 0.20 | 7.26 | 7.74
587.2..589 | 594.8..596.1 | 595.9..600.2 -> 0.00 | 7.11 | 8.15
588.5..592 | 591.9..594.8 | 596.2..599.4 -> -0.13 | 6.97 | 8.12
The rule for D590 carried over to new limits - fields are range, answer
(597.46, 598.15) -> 8.12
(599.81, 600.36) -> 8.62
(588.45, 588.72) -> 6.19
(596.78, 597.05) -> 8.41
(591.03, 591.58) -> 7.44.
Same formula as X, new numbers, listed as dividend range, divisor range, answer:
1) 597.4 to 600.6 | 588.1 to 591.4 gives 1.23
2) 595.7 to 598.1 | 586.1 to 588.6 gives 1.11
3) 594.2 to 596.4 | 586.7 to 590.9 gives 1.13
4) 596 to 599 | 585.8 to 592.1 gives 1.15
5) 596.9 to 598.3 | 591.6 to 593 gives 1.05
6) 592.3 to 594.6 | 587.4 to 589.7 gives 1.17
